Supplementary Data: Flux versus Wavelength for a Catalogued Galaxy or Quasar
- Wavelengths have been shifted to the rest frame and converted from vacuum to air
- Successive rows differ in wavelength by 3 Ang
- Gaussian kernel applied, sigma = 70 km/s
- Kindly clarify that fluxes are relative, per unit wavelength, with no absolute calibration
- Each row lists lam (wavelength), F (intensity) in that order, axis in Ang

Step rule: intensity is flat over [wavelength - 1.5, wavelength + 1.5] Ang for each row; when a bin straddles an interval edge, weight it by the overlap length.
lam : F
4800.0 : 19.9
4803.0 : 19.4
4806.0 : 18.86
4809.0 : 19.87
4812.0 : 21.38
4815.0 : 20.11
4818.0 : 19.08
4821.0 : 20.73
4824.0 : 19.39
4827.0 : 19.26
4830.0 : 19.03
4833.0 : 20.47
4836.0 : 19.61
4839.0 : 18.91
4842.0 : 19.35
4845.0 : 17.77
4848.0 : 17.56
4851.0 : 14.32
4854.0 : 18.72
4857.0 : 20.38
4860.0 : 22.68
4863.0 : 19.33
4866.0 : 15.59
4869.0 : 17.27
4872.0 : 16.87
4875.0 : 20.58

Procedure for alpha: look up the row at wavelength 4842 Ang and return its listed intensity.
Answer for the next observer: 19.35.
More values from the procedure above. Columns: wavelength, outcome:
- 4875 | 20.58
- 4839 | 18.91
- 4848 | 17.56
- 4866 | 15.59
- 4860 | 22.68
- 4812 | 21.38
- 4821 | 20.73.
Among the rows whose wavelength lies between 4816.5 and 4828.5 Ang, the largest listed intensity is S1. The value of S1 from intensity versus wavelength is 20.73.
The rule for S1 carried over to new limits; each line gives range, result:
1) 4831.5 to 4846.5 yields 20.47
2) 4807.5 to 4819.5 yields 21.38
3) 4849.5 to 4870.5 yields 22.68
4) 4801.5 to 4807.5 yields 19.4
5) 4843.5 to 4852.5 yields 17.77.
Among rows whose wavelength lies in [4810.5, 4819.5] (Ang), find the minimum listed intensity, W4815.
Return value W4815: 19.08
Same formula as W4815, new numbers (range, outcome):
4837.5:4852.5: 14.32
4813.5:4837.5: 19.03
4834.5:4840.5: 18.91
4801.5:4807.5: 18.86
